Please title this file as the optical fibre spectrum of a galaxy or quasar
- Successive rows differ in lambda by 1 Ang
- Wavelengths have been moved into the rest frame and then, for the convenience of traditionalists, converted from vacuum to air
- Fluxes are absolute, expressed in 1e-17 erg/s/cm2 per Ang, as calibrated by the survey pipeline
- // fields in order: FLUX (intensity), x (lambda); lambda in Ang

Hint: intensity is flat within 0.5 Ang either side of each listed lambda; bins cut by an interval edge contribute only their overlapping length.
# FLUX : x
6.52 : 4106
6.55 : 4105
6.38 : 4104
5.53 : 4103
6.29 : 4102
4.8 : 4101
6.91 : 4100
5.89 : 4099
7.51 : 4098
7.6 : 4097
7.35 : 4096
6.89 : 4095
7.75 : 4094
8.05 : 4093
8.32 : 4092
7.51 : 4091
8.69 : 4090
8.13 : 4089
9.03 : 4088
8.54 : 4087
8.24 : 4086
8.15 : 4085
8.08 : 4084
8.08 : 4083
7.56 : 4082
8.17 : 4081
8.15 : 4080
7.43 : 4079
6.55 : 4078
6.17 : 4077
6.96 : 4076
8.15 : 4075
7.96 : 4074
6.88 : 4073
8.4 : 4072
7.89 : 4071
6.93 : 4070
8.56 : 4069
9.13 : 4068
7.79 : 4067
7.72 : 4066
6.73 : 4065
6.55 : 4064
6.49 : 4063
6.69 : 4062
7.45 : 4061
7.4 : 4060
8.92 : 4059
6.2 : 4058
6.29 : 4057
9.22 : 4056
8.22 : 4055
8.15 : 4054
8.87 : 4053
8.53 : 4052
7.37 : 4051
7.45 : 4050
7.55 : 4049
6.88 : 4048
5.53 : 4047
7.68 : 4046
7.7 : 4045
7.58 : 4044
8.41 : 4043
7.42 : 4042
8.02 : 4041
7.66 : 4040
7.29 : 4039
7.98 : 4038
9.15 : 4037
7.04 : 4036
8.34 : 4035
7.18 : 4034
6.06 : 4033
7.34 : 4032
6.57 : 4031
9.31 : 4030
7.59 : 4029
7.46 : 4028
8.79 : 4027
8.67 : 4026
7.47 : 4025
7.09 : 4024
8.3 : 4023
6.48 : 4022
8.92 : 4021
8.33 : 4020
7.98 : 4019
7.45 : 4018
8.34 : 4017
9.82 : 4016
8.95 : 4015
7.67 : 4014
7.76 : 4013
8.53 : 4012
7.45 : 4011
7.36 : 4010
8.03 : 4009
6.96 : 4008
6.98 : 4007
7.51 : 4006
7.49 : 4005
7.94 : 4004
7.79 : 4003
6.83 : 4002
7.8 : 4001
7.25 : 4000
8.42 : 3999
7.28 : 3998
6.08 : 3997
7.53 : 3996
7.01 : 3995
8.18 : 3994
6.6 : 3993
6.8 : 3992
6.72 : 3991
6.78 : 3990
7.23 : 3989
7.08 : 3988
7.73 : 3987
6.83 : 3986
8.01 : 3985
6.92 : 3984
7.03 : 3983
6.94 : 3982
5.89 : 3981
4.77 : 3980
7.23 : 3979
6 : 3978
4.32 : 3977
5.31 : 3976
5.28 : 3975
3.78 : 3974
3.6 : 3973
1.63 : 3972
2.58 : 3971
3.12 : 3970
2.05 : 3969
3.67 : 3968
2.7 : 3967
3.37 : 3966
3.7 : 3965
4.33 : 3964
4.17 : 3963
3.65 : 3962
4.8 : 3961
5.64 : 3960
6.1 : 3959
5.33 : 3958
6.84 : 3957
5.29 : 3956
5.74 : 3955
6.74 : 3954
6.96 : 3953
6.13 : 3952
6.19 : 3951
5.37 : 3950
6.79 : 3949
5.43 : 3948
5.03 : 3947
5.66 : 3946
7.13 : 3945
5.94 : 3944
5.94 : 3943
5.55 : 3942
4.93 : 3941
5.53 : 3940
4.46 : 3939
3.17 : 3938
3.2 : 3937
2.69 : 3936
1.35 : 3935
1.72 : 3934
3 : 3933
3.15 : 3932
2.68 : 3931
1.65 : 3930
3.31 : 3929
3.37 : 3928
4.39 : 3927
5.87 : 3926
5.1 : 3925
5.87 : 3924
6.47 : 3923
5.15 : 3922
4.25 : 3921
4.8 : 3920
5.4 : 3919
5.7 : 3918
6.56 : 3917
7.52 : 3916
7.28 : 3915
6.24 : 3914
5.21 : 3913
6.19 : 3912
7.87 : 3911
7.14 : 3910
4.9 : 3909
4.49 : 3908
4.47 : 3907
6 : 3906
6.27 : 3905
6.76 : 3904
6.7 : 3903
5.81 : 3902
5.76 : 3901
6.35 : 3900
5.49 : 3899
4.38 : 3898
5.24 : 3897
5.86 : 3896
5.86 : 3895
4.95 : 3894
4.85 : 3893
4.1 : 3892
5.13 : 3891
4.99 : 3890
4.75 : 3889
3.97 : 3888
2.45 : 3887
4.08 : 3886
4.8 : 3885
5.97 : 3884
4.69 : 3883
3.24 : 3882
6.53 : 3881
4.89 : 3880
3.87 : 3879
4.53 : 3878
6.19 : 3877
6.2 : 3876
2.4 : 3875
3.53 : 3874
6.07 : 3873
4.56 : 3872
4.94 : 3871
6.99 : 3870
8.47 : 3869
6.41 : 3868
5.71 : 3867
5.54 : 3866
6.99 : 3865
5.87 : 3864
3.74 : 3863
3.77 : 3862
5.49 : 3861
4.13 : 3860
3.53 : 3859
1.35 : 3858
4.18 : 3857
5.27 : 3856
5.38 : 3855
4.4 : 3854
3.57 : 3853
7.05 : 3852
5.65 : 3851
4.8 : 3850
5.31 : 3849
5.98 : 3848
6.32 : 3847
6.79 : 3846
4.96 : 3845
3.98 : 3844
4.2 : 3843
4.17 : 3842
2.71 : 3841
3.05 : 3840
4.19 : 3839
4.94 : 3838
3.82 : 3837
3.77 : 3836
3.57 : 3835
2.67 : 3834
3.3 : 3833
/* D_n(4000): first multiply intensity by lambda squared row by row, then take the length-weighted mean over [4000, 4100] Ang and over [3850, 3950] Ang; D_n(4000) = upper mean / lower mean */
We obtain 1.7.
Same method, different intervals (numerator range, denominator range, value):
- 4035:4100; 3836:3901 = 1.73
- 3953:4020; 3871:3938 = 1.34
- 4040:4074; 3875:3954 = 1.60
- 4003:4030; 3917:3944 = 1.94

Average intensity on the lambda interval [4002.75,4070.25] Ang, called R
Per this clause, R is 7.72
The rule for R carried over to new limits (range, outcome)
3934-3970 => 4.83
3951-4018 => 6.23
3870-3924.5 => 5.34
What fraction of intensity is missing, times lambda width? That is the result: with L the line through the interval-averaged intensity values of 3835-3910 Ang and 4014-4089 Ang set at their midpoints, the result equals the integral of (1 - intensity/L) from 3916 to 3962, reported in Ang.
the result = 8.1 Ang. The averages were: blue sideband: 4.98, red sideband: 7.75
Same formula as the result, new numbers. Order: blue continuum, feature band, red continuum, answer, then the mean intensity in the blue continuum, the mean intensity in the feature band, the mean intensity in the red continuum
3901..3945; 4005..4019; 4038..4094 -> -2.53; 5.01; 7.9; 7.7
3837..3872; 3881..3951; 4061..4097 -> 8.15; 4.97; 5.04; 7.7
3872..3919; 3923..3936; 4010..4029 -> 5.39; 5.34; 3.54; 8.05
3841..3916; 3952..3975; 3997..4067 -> 7.48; 5.21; 4.41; 7.67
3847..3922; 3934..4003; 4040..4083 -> 9.44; 5.27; 5.52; 7.57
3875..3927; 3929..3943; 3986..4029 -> 6.25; 5.39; 3.41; 7.63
